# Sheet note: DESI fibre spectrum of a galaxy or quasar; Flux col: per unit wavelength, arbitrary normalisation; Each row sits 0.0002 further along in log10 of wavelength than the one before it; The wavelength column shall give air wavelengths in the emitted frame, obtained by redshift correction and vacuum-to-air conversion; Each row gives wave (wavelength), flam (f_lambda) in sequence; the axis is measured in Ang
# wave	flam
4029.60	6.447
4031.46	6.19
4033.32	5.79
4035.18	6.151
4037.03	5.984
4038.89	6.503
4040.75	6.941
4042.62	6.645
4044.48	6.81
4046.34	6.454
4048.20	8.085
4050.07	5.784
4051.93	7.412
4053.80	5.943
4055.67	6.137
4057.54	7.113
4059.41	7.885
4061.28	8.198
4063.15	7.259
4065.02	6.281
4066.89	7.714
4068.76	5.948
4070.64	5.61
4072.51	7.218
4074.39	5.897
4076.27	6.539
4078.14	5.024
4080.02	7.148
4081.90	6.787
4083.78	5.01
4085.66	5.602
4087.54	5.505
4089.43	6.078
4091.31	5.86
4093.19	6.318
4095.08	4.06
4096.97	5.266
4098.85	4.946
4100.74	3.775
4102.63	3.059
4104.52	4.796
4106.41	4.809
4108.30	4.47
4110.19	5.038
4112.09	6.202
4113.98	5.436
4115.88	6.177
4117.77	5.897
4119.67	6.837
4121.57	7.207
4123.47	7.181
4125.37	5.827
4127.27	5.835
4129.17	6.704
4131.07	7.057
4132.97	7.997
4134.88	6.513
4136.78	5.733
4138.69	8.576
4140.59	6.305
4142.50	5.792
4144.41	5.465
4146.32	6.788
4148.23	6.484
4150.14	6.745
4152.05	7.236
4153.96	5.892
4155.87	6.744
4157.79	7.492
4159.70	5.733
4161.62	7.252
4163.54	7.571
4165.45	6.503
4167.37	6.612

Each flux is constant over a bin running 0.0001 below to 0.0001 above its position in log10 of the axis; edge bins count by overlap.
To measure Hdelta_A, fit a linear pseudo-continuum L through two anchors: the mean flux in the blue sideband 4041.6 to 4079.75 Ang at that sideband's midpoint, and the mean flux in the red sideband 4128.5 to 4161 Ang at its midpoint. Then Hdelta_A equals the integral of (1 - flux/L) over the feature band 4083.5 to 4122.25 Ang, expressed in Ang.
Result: 7.78 Ang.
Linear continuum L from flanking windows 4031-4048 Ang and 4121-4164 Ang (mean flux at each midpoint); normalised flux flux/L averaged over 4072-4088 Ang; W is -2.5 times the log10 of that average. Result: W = 0.08 mag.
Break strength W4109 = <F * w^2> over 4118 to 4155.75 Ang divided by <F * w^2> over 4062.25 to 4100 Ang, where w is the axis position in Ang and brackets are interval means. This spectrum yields 1.1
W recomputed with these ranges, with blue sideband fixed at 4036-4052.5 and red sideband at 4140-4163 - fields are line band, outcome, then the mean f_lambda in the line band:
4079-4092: 0.11 mag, 5.99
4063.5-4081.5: 0.04 mag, 6.42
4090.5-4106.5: 0.36 mag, 4.75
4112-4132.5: 0.02 mag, 6.44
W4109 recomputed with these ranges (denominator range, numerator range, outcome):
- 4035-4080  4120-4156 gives 1.04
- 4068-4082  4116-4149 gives 1.09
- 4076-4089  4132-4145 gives 1.16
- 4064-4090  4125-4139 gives 1.12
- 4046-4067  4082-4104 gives 0.74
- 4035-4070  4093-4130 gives 0.83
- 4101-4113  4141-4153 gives 1.40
